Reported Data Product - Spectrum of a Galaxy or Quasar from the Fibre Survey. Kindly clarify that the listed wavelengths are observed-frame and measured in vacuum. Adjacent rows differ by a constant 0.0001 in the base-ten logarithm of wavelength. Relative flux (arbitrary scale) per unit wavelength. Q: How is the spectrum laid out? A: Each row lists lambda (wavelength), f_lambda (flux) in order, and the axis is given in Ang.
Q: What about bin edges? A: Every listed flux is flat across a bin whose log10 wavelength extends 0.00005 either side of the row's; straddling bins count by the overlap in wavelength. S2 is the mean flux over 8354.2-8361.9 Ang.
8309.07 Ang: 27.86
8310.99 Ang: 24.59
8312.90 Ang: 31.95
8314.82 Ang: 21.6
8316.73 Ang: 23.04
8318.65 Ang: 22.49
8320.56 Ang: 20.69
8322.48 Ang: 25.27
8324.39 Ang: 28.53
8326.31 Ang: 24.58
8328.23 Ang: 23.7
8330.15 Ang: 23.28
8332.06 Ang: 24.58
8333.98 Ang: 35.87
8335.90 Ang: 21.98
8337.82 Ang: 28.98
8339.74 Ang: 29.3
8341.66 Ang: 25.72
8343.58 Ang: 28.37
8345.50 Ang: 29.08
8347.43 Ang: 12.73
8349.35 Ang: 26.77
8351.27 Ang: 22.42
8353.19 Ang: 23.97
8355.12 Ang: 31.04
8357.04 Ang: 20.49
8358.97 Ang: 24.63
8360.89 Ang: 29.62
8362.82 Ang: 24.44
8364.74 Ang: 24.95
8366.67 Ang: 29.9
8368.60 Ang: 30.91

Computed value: 26.4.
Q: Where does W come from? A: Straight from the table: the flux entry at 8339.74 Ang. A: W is 29.3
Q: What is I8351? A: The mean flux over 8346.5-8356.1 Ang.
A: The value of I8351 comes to 23.4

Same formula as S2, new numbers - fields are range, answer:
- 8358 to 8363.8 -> 26.2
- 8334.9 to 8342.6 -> 26.5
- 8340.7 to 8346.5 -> 27.6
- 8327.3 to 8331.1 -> 23.5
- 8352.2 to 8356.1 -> 27.4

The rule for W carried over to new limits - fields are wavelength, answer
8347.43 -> 12.73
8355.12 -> 31.04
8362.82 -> 24.44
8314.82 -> 21.6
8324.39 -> 28.53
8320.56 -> 20.69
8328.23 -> 23.7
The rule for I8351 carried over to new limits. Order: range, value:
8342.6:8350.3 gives 24.2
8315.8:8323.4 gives 22.9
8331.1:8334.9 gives 30.2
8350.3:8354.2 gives 23.3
